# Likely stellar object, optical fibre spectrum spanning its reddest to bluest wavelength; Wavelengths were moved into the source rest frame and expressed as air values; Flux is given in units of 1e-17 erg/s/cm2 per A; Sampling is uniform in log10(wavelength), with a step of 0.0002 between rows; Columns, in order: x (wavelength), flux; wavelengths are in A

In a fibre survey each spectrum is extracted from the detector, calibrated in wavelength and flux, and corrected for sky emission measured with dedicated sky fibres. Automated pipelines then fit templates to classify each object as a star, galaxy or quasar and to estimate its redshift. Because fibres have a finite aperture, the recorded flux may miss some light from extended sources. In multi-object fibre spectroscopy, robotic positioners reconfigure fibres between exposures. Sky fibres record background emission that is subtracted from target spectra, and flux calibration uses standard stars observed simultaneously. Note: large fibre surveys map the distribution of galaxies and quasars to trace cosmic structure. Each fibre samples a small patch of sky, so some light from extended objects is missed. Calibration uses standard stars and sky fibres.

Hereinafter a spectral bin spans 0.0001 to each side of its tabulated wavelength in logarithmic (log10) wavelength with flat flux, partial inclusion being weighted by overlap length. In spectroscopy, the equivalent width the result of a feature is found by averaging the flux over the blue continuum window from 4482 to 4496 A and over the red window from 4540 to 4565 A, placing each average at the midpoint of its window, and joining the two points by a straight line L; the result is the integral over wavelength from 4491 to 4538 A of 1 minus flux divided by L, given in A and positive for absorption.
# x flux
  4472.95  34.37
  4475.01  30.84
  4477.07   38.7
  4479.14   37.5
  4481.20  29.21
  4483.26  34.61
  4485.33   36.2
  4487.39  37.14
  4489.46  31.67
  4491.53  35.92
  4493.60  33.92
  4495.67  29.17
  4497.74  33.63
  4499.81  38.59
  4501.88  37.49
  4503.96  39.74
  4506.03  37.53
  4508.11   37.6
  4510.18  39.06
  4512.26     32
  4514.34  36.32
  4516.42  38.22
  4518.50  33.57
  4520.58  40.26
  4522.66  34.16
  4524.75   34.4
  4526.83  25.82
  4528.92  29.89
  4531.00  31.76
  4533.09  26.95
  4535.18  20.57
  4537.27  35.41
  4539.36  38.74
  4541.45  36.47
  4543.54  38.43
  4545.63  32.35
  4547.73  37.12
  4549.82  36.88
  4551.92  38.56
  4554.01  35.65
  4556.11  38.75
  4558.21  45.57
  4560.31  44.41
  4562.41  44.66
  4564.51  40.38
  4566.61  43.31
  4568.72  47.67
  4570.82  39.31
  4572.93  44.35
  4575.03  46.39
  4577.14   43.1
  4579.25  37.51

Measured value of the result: 2.8 A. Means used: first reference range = 34.3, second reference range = 39.1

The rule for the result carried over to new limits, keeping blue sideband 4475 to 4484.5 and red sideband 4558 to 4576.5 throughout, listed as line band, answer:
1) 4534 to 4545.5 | 2.0 A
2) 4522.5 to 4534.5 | 3.0 A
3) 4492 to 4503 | 0.5 A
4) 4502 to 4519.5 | 0.5 A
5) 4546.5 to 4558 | 1.2 A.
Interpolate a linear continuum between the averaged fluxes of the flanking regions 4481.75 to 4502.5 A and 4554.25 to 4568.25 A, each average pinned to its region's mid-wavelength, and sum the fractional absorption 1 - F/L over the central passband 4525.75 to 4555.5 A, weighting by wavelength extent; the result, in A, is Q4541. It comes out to 5.20 A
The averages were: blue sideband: 34.7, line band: 33.3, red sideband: 42.6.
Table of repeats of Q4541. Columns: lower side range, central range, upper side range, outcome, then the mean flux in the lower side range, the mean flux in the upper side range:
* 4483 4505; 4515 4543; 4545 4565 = 3.55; 35.3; 39.6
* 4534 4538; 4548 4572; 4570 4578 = -2.46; 27.4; 43.4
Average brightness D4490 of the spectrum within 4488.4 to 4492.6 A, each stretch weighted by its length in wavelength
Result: 33.8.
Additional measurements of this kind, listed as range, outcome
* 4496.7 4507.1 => 37.4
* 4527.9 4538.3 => 28.9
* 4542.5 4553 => 36.7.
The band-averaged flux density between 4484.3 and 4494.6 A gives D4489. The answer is 35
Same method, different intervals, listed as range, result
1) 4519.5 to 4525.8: 36.2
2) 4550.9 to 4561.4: 40.6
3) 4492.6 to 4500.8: 33.8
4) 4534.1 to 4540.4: 31.5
